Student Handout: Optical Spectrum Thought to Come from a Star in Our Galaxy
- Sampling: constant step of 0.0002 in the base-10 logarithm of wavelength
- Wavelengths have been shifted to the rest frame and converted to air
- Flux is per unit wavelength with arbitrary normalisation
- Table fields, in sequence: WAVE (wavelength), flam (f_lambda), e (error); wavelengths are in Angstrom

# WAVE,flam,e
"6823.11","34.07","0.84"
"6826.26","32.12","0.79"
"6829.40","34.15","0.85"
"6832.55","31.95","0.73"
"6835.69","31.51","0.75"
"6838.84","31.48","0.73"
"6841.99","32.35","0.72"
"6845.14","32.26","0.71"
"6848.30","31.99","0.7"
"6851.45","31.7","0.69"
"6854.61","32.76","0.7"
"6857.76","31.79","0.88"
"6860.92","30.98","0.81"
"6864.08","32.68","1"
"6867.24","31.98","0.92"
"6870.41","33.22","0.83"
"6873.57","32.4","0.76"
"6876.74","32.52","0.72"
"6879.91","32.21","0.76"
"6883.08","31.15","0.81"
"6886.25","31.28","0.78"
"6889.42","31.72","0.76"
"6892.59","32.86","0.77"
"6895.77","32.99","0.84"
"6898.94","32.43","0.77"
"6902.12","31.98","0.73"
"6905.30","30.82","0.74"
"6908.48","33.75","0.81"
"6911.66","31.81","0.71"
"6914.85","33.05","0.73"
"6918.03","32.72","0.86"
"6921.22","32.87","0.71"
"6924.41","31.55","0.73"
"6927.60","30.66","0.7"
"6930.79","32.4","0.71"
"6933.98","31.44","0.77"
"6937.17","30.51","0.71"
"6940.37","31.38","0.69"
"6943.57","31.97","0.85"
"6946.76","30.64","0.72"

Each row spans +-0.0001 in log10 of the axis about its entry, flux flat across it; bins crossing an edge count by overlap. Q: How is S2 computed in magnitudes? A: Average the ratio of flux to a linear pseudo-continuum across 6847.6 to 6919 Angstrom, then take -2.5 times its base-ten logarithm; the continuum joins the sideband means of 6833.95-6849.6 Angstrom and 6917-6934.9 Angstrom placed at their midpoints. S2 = -0.010 mag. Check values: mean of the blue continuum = 31.9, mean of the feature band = 32.2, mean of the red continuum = 31.9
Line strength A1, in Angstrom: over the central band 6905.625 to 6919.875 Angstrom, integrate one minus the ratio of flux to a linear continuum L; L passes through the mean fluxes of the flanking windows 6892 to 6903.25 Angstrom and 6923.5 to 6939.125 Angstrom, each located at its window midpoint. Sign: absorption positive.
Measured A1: -0.29 Angstrom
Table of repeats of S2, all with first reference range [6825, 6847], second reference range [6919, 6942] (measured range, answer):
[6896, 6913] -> -0.02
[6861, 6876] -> -0.01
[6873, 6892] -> 0.00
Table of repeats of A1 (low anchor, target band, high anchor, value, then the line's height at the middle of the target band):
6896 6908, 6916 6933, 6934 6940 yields -0.4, 31.3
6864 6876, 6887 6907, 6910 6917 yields 0.2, 32.5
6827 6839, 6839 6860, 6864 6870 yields 0.2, 32.4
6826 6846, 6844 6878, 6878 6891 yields -0.3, 31.9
